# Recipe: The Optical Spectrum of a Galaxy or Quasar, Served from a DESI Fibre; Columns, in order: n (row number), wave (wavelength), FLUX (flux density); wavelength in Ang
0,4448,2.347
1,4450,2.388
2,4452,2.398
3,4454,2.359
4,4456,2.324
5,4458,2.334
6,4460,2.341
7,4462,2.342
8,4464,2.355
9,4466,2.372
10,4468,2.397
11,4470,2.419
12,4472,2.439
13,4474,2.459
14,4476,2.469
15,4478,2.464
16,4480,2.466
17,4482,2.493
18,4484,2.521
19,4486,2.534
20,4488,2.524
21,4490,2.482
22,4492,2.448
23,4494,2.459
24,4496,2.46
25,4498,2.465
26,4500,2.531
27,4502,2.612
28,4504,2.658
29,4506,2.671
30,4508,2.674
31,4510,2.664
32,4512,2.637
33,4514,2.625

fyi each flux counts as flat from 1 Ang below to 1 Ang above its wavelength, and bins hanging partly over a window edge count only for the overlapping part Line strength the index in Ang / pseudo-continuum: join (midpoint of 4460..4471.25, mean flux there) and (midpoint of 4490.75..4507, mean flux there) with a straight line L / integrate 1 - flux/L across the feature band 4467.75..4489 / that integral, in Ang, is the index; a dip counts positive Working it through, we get -0.32 Ang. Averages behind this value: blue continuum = 2.38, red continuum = 2.54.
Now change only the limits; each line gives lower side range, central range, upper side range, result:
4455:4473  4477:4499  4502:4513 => 0.4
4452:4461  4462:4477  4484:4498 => -0.1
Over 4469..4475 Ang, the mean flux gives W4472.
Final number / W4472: 2.44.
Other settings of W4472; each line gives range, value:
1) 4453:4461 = 2.34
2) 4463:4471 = 2.39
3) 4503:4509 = 2.67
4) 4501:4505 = 2.63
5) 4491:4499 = 2.46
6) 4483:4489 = 2.53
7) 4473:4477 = 2.46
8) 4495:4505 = 2.55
